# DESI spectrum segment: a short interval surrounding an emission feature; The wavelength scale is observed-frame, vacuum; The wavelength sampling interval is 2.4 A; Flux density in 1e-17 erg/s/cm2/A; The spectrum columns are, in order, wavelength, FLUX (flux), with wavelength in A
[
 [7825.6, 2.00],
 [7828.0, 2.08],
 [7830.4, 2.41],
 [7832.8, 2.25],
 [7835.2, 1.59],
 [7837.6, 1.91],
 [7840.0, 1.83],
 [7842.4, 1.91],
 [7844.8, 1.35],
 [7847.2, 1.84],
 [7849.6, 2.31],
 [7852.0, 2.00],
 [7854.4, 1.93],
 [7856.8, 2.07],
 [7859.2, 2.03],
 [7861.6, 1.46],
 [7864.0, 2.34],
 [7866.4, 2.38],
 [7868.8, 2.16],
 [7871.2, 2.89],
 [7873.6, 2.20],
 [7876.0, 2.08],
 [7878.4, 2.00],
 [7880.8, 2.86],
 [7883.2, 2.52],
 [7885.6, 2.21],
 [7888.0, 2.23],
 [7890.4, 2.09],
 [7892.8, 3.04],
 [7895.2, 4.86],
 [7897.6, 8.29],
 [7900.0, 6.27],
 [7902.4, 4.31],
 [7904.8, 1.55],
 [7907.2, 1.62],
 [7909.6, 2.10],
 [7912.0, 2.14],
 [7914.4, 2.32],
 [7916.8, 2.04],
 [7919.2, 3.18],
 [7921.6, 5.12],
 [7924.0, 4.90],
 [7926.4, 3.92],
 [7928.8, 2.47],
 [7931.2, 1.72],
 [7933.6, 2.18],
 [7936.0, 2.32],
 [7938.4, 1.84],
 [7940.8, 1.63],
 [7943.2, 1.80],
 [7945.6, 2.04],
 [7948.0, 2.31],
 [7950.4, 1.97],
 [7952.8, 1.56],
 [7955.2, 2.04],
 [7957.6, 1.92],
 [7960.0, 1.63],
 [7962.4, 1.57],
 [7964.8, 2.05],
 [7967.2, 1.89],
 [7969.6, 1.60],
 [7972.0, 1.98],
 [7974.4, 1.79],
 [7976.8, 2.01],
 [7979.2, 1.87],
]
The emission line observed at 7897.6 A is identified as H-alpha 6563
